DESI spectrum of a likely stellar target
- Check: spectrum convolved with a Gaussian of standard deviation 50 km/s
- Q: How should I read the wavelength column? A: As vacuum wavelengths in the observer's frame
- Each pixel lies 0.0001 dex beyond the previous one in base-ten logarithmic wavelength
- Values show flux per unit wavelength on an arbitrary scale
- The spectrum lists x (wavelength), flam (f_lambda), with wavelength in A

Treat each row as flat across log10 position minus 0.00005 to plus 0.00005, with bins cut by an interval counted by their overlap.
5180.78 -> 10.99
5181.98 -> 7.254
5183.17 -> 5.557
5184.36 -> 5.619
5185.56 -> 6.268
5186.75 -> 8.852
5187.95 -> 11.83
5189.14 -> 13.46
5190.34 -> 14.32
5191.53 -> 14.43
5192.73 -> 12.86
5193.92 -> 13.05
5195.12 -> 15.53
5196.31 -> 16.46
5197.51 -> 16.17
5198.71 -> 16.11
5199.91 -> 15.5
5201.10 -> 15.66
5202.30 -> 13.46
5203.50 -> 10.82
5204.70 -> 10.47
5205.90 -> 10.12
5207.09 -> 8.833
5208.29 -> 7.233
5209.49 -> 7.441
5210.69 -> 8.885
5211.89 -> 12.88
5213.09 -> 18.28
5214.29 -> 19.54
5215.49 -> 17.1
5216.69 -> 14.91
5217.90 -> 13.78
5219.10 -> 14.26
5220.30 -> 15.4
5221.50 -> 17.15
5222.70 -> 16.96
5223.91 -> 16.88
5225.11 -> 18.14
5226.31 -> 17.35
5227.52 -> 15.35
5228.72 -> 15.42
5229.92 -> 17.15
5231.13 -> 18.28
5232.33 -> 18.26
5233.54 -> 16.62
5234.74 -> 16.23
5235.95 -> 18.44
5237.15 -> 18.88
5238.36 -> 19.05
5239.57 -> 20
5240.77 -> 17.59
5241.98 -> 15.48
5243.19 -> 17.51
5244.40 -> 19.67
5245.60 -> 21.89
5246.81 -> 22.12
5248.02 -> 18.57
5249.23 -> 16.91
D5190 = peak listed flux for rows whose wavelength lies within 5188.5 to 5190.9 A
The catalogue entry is 14.32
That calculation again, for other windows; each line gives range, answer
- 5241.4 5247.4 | 22.12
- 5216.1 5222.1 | 17.15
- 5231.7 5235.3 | 18.26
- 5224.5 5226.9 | 18.14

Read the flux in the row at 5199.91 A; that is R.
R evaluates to 15.5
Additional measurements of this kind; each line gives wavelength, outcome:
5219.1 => 14.26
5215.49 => 17.1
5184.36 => 5.619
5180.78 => 10.99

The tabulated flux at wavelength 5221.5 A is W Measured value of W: 17.15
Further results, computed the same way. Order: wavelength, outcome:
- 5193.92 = 13.05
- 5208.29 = 7.233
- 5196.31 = 16.46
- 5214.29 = 19.54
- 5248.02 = 18.57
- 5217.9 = 13.78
